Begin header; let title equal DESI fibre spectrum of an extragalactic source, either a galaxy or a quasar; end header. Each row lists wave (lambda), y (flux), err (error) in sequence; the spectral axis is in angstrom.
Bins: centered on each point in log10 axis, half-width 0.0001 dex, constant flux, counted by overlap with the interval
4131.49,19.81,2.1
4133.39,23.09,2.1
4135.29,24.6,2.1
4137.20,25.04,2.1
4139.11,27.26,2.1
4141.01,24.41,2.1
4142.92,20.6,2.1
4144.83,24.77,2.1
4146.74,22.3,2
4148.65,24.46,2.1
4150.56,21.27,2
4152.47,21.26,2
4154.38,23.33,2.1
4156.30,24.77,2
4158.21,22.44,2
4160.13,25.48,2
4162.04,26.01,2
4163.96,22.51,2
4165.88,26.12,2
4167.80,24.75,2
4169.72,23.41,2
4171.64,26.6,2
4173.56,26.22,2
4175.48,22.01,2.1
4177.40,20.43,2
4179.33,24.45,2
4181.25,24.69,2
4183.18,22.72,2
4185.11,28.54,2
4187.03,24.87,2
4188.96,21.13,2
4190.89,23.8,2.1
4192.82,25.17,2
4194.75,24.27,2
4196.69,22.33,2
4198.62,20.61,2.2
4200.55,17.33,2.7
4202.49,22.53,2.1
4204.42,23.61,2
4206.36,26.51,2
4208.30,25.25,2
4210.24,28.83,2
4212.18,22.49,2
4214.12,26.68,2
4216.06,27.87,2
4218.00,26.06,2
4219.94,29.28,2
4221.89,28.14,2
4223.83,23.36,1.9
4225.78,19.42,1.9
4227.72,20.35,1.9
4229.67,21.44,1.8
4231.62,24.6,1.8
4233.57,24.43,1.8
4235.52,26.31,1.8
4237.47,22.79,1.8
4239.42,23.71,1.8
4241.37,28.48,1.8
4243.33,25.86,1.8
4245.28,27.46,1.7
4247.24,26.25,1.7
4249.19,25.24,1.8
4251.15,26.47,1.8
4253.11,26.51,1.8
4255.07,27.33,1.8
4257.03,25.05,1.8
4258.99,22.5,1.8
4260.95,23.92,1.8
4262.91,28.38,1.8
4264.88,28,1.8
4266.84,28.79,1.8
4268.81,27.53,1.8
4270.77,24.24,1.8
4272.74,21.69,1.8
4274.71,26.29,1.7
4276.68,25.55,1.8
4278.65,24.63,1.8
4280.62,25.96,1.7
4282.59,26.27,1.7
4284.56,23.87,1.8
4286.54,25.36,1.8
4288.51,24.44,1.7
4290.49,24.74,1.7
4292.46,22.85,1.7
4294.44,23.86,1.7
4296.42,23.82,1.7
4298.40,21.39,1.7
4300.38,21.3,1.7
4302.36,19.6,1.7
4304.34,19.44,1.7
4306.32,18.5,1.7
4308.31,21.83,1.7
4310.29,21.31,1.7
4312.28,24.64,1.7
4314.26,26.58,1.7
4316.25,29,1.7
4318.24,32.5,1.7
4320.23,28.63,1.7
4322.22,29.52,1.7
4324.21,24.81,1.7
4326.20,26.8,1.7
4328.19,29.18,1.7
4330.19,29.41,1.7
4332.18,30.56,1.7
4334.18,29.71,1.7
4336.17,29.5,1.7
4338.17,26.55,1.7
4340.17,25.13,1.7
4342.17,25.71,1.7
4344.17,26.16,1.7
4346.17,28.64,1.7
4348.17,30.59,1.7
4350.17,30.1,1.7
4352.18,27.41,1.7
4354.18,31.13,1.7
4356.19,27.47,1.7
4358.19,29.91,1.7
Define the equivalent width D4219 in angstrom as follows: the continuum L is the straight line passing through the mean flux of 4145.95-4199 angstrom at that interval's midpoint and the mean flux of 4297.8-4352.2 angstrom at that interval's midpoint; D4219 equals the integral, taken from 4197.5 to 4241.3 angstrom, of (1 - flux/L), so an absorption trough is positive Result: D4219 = 0.6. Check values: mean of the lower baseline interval 23.8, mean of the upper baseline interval 26.3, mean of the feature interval 24.3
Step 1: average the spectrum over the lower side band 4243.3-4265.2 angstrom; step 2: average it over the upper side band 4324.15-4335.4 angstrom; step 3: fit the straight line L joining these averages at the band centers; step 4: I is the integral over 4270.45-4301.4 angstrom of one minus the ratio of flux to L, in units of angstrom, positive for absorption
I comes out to 3.4 angstrom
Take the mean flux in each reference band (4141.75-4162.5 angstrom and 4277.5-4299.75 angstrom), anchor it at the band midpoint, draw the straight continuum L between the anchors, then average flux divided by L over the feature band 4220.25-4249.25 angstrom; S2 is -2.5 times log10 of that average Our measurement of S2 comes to -0.03 mag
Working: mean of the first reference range 23.3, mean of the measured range 24.6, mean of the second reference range 24.2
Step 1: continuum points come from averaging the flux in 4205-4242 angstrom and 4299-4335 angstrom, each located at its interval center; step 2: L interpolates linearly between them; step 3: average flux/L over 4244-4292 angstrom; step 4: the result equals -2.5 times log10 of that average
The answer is -0.01 mag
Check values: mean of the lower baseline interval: 25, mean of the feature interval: 25.7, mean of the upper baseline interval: 25.7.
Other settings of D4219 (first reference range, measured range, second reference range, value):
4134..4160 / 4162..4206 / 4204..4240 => 1.02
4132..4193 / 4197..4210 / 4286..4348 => 0.77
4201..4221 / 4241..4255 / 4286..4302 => -1.12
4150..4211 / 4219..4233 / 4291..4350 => 0.39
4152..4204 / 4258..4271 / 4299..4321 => -1.38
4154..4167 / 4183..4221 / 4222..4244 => -0.71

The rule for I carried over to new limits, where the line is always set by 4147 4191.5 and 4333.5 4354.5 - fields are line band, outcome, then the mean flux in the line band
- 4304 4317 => 2.0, 23.1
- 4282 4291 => 0.6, 24.9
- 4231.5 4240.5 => 0.4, 24.4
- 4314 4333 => -0.8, 28.8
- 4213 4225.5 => -0.6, 26.4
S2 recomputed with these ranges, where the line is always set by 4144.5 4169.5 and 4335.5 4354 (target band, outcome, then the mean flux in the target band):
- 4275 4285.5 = 0.05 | 25.3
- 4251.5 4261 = 0.03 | 25.3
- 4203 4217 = -0.04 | 25.8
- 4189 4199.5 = 0.07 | 23.1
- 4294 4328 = 0.11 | 24.5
